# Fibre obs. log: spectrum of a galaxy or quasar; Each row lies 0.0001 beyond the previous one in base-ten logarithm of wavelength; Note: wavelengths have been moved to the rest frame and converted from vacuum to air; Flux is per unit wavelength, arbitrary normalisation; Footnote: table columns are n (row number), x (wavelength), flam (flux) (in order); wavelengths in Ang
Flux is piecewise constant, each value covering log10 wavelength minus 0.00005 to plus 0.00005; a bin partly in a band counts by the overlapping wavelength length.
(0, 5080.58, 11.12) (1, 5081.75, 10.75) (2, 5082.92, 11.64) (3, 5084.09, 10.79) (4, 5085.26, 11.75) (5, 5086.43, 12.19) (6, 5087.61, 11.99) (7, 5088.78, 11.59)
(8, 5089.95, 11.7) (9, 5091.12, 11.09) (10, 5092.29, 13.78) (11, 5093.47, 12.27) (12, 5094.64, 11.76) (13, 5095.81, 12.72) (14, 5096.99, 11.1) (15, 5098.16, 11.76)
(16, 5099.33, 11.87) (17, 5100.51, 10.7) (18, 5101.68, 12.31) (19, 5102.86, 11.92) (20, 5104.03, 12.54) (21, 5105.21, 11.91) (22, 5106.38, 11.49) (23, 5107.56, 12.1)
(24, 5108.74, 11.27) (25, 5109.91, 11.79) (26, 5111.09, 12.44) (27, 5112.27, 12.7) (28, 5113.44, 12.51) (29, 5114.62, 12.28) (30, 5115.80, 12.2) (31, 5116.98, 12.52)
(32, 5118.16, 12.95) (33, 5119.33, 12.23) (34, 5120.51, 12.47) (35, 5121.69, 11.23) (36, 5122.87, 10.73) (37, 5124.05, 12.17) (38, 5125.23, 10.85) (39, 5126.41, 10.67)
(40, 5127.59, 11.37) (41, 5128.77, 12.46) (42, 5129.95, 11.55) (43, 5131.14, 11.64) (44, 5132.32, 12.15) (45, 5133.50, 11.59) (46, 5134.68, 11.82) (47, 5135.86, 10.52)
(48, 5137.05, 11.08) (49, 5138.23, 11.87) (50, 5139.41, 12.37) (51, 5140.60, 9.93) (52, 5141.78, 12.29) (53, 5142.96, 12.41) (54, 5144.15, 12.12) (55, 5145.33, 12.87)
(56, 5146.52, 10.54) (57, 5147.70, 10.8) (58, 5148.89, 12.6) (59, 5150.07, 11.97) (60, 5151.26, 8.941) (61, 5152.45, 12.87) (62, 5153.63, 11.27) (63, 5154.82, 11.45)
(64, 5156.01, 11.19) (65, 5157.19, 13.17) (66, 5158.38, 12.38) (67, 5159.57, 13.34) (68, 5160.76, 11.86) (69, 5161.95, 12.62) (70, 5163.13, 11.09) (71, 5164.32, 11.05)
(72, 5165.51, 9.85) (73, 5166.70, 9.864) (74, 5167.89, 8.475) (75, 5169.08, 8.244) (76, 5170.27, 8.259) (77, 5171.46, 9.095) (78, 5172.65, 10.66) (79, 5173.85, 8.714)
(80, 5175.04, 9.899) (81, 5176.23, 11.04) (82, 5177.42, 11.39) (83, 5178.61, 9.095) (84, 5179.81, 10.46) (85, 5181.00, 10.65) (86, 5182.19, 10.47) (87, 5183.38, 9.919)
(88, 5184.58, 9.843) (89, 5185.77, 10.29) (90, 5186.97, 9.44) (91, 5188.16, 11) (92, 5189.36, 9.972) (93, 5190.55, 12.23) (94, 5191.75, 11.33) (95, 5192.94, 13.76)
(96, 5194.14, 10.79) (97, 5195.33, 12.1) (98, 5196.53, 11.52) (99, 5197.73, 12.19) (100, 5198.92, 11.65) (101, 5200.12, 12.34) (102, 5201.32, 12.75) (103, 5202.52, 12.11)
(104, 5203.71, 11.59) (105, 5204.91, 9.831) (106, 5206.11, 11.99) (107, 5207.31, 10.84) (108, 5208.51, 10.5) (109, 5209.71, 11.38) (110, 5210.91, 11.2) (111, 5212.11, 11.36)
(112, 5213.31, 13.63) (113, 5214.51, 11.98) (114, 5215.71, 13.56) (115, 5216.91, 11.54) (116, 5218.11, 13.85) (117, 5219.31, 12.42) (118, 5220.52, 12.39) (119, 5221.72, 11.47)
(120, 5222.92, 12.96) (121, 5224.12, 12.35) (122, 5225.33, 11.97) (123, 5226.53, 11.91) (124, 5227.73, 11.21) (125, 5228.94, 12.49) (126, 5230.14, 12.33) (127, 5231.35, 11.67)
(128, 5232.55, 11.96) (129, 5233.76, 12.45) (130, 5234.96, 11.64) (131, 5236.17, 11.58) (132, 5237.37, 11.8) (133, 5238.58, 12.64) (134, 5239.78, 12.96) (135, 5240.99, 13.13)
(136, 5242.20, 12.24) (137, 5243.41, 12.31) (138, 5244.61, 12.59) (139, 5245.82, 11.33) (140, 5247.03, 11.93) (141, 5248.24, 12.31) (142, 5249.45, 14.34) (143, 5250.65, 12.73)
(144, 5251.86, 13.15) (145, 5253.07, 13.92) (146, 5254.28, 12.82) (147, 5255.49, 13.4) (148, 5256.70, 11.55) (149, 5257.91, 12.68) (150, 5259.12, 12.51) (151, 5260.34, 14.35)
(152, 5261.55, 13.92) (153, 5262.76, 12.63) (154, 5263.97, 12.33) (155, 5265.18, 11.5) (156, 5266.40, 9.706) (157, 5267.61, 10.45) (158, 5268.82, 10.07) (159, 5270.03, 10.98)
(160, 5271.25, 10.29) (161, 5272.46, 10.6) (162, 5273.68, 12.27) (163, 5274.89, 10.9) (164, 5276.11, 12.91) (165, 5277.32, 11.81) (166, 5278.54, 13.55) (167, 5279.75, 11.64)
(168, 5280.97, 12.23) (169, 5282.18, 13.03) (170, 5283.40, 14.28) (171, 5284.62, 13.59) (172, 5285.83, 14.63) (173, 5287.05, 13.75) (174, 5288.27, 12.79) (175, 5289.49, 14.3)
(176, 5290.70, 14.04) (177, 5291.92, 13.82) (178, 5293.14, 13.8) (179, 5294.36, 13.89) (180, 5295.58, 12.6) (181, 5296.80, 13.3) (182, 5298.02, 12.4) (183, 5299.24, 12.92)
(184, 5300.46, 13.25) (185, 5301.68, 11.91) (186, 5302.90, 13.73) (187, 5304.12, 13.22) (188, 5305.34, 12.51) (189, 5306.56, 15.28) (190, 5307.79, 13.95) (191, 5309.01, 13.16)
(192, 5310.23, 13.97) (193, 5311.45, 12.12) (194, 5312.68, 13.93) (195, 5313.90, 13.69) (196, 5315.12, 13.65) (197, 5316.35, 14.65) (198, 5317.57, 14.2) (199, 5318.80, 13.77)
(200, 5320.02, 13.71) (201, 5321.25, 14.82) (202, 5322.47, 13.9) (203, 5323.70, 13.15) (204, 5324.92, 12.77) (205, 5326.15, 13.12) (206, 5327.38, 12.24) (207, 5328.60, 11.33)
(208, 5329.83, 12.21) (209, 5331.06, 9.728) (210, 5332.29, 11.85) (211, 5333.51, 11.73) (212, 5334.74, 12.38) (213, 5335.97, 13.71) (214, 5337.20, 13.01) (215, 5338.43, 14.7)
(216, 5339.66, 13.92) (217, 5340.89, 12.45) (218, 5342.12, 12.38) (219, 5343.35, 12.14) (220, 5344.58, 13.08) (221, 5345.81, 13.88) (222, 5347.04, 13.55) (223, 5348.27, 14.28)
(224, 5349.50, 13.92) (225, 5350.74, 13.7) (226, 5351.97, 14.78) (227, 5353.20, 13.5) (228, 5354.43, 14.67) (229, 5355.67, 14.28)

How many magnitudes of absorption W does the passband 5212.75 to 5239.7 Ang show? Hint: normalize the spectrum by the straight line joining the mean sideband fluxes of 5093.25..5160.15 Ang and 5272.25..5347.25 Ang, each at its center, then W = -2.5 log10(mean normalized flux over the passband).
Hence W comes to 0.02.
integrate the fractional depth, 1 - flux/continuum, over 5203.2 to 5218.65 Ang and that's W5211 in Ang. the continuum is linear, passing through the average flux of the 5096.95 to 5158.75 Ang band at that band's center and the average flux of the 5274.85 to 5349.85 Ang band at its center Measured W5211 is 0.8 Ang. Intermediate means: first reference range 11.8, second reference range 13.2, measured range 11.8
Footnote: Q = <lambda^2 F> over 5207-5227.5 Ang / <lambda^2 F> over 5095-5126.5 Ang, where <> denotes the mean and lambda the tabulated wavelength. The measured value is 1.1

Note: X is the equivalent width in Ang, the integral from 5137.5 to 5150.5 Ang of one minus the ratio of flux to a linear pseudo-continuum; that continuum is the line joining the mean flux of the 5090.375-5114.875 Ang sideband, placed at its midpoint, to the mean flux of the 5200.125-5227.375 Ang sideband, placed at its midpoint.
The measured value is 0.2 Ang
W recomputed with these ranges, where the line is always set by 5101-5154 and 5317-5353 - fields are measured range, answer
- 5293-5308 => -0.03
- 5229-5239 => 0.04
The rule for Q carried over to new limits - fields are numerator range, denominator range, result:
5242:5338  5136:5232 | 1.18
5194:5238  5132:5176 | 1.10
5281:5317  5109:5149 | 1.22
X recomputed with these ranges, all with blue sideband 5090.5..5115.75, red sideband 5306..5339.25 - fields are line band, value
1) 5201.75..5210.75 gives 0.98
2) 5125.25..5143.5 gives 0.95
